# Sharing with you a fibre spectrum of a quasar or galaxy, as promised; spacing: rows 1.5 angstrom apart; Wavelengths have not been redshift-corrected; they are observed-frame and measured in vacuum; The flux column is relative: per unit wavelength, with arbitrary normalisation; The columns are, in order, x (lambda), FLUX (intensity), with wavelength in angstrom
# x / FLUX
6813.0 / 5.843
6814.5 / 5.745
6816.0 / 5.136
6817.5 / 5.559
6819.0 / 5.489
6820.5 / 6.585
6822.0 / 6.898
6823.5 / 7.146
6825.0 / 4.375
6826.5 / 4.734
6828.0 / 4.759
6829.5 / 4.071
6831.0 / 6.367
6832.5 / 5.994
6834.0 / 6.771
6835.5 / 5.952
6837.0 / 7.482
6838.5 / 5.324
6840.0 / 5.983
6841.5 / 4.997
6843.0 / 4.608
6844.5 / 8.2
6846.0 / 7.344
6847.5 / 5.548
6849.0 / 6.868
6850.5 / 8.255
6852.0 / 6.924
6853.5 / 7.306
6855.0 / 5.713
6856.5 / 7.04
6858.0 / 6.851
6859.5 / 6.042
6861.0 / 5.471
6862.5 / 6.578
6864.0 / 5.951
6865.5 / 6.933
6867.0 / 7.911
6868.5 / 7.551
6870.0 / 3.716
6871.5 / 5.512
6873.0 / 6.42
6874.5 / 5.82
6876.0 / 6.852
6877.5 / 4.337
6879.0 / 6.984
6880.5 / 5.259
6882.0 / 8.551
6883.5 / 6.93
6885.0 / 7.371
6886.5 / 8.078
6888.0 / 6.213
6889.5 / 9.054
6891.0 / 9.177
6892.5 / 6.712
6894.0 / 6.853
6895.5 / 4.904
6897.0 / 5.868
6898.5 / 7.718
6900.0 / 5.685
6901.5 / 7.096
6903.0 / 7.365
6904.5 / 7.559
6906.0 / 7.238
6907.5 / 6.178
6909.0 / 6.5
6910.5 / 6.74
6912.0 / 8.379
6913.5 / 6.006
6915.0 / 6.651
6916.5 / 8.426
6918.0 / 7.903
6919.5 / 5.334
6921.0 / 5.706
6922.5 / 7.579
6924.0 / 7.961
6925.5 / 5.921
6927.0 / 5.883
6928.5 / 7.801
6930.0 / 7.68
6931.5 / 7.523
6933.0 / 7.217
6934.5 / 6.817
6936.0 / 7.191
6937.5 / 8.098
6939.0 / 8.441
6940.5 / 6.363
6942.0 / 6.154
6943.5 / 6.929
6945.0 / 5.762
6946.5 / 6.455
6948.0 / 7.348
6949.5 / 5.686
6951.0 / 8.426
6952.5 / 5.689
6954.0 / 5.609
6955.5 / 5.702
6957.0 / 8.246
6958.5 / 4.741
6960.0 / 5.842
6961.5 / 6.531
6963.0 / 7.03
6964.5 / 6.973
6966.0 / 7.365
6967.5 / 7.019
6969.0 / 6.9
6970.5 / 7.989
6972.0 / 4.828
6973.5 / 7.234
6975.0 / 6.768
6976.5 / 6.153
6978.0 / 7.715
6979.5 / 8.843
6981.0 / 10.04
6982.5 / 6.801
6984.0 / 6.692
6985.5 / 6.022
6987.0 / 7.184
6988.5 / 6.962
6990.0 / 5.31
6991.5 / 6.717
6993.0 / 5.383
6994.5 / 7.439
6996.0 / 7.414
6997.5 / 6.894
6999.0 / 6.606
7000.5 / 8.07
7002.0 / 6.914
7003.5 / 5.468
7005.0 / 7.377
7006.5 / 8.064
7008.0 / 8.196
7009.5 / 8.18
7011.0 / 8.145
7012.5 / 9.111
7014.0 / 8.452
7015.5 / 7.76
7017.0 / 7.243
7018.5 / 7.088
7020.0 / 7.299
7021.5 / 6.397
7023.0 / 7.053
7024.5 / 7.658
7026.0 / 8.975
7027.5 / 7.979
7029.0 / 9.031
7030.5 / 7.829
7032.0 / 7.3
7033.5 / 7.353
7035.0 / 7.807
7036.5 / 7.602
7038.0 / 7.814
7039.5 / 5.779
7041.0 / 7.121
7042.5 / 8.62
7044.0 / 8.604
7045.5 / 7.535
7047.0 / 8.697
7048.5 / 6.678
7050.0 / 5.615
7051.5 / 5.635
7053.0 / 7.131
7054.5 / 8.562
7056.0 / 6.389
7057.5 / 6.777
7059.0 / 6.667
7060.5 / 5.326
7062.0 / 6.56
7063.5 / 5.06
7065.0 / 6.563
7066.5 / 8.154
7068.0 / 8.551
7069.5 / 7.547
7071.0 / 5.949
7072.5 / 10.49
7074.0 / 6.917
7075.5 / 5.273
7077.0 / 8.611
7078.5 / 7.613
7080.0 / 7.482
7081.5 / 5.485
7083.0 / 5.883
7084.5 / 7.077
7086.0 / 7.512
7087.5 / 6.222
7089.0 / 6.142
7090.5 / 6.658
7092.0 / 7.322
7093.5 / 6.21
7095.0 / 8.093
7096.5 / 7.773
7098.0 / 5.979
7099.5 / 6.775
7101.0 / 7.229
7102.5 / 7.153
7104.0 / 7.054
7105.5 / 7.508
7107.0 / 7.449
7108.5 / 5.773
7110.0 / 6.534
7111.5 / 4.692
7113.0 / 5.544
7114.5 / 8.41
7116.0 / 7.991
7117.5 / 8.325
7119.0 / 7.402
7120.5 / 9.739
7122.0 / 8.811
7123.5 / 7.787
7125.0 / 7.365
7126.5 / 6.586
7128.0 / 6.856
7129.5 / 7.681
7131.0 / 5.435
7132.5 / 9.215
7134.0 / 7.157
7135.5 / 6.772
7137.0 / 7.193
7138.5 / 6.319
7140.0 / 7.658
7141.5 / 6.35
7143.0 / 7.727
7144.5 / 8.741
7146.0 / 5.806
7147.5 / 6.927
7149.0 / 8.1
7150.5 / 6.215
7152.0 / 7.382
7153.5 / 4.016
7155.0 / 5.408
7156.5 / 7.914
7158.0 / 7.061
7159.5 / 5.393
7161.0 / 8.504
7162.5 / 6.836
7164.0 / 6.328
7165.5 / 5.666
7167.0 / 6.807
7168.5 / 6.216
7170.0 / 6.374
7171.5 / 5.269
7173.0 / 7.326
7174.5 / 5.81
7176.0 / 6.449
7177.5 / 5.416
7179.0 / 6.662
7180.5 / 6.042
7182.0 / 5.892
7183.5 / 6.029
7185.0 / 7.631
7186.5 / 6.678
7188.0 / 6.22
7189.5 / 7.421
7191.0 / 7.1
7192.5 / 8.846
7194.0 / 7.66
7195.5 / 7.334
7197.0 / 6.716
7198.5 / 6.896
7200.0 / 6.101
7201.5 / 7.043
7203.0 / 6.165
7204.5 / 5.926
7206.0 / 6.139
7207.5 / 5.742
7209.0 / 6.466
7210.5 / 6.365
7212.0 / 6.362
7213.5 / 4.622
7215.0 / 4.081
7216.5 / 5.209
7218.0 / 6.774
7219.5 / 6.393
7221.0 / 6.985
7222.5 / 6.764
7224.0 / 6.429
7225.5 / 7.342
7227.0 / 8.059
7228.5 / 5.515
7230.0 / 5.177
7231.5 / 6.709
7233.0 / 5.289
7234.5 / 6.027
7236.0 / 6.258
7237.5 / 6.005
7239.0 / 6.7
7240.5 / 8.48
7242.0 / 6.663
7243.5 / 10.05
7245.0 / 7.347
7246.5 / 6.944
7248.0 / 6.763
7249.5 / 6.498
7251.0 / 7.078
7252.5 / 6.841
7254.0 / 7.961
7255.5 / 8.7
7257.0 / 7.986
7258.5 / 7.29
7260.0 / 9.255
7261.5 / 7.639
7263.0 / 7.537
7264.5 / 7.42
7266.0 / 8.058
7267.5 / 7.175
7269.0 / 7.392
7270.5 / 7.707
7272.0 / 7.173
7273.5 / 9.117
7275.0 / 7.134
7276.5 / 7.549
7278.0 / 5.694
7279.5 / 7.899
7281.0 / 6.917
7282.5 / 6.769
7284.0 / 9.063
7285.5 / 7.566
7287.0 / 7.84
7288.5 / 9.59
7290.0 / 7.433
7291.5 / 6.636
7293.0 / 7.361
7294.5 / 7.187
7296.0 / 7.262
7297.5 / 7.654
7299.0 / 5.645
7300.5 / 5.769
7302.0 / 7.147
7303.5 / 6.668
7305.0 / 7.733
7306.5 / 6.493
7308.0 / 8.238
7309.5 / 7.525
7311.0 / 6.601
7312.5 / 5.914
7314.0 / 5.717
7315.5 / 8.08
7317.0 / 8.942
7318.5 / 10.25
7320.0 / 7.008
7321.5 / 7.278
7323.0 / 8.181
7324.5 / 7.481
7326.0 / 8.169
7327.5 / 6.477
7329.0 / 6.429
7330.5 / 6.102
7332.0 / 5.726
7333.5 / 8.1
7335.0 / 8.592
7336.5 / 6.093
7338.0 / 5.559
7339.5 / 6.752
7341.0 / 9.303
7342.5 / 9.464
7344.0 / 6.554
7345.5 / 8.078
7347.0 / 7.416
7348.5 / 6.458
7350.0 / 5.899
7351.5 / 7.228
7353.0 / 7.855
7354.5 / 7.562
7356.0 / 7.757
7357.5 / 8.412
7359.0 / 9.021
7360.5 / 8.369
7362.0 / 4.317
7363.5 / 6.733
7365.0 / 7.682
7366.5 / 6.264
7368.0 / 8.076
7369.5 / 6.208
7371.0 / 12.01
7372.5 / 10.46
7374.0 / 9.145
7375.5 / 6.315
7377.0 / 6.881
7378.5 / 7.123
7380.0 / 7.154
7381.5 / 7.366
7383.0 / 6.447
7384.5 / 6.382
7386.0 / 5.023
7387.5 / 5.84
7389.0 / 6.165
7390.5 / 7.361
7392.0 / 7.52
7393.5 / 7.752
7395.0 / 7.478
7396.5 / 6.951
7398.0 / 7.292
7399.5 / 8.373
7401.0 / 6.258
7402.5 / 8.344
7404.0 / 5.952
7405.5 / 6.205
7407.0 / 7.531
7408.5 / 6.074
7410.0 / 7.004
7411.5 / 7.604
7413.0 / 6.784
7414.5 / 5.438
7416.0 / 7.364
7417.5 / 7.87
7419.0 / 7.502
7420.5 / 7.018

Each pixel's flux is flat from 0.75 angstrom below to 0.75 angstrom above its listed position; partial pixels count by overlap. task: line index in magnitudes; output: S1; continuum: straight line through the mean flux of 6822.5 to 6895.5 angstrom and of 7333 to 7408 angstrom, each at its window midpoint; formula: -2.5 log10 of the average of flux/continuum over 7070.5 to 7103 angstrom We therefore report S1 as -0.027 mag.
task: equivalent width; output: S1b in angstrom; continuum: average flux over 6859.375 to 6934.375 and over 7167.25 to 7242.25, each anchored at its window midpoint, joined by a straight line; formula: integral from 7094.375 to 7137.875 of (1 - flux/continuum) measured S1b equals -4.7 angstrom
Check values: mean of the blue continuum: 6.79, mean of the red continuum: 6.44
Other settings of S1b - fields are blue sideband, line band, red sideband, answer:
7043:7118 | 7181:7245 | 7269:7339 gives 5.2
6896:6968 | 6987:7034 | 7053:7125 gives -3.0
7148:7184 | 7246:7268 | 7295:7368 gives -2.2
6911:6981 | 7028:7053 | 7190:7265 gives -2.0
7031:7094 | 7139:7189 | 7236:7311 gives 4.6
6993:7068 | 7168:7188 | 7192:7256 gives 1.6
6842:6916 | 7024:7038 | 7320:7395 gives -2.1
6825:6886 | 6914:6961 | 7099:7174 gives -2.4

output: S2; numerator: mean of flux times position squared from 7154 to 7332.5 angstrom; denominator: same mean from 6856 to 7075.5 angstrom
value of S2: 1.1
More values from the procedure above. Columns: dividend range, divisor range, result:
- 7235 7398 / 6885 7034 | 1.15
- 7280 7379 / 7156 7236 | 1.20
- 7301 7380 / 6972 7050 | 1.10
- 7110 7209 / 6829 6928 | 1.12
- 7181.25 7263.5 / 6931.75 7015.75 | 1.04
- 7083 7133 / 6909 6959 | 1.09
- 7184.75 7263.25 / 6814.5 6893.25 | 1.19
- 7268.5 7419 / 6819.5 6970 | 1.25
